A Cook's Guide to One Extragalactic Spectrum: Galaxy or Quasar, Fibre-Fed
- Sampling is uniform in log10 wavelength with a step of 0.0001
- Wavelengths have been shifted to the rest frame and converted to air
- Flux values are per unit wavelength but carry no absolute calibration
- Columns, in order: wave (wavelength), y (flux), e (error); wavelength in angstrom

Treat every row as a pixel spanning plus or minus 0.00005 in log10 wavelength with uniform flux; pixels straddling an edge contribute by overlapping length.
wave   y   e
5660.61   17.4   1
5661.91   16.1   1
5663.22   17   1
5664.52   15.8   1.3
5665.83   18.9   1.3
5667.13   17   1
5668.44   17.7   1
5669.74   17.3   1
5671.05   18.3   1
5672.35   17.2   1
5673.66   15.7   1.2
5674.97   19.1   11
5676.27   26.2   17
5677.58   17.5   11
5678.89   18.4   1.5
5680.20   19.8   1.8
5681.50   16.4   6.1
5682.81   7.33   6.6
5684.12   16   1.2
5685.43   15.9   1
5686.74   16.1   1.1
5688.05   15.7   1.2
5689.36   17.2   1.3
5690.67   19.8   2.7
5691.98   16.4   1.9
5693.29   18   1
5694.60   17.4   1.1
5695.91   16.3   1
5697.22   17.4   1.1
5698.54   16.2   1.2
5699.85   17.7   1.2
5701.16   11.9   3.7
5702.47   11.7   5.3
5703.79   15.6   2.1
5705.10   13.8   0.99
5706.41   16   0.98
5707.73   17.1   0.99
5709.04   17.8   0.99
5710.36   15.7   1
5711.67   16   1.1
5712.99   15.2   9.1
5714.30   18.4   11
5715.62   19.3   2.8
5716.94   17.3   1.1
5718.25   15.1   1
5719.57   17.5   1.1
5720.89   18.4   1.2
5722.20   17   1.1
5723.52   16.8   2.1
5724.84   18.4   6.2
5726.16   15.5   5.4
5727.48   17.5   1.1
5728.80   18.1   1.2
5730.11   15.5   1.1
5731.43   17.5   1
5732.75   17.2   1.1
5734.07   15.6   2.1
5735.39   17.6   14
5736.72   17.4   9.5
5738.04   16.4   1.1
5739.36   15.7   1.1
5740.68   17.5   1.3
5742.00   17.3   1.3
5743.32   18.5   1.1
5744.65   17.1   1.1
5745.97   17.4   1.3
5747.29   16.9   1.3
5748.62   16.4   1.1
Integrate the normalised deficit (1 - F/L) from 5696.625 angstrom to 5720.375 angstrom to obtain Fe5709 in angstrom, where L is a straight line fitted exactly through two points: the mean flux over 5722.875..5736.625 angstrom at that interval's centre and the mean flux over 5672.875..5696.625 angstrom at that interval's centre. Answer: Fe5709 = 1.3 angstrom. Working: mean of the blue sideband 17.2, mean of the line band 16.1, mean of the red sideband 17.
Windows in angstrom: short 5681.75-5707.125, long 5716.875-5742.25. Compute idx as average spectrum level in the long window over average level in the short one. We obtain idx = 1.1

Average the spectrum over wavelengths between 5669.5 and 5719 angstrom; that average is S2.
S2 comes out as 16.7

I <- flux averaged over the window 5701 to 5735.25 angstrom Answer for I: 16.5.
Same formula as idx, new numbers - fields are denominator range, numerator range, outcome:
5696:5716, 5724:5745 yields 1.07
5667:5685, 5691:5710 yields 0.92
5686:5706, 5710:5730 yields 1.06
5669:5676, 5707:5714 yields 0.91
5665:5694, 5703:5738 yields 0.97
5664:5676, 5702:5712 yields 0.87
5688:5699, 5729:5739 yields 0.97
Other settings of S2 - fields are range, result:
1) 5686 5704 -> 16.3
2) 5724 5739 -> 16.9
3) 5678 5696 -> 16.5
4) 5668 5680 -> 18.7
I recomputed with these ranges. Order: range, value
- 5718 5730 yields 17.1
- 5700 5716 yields 15.7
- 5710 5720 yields 16.8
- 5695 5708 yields 15.4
